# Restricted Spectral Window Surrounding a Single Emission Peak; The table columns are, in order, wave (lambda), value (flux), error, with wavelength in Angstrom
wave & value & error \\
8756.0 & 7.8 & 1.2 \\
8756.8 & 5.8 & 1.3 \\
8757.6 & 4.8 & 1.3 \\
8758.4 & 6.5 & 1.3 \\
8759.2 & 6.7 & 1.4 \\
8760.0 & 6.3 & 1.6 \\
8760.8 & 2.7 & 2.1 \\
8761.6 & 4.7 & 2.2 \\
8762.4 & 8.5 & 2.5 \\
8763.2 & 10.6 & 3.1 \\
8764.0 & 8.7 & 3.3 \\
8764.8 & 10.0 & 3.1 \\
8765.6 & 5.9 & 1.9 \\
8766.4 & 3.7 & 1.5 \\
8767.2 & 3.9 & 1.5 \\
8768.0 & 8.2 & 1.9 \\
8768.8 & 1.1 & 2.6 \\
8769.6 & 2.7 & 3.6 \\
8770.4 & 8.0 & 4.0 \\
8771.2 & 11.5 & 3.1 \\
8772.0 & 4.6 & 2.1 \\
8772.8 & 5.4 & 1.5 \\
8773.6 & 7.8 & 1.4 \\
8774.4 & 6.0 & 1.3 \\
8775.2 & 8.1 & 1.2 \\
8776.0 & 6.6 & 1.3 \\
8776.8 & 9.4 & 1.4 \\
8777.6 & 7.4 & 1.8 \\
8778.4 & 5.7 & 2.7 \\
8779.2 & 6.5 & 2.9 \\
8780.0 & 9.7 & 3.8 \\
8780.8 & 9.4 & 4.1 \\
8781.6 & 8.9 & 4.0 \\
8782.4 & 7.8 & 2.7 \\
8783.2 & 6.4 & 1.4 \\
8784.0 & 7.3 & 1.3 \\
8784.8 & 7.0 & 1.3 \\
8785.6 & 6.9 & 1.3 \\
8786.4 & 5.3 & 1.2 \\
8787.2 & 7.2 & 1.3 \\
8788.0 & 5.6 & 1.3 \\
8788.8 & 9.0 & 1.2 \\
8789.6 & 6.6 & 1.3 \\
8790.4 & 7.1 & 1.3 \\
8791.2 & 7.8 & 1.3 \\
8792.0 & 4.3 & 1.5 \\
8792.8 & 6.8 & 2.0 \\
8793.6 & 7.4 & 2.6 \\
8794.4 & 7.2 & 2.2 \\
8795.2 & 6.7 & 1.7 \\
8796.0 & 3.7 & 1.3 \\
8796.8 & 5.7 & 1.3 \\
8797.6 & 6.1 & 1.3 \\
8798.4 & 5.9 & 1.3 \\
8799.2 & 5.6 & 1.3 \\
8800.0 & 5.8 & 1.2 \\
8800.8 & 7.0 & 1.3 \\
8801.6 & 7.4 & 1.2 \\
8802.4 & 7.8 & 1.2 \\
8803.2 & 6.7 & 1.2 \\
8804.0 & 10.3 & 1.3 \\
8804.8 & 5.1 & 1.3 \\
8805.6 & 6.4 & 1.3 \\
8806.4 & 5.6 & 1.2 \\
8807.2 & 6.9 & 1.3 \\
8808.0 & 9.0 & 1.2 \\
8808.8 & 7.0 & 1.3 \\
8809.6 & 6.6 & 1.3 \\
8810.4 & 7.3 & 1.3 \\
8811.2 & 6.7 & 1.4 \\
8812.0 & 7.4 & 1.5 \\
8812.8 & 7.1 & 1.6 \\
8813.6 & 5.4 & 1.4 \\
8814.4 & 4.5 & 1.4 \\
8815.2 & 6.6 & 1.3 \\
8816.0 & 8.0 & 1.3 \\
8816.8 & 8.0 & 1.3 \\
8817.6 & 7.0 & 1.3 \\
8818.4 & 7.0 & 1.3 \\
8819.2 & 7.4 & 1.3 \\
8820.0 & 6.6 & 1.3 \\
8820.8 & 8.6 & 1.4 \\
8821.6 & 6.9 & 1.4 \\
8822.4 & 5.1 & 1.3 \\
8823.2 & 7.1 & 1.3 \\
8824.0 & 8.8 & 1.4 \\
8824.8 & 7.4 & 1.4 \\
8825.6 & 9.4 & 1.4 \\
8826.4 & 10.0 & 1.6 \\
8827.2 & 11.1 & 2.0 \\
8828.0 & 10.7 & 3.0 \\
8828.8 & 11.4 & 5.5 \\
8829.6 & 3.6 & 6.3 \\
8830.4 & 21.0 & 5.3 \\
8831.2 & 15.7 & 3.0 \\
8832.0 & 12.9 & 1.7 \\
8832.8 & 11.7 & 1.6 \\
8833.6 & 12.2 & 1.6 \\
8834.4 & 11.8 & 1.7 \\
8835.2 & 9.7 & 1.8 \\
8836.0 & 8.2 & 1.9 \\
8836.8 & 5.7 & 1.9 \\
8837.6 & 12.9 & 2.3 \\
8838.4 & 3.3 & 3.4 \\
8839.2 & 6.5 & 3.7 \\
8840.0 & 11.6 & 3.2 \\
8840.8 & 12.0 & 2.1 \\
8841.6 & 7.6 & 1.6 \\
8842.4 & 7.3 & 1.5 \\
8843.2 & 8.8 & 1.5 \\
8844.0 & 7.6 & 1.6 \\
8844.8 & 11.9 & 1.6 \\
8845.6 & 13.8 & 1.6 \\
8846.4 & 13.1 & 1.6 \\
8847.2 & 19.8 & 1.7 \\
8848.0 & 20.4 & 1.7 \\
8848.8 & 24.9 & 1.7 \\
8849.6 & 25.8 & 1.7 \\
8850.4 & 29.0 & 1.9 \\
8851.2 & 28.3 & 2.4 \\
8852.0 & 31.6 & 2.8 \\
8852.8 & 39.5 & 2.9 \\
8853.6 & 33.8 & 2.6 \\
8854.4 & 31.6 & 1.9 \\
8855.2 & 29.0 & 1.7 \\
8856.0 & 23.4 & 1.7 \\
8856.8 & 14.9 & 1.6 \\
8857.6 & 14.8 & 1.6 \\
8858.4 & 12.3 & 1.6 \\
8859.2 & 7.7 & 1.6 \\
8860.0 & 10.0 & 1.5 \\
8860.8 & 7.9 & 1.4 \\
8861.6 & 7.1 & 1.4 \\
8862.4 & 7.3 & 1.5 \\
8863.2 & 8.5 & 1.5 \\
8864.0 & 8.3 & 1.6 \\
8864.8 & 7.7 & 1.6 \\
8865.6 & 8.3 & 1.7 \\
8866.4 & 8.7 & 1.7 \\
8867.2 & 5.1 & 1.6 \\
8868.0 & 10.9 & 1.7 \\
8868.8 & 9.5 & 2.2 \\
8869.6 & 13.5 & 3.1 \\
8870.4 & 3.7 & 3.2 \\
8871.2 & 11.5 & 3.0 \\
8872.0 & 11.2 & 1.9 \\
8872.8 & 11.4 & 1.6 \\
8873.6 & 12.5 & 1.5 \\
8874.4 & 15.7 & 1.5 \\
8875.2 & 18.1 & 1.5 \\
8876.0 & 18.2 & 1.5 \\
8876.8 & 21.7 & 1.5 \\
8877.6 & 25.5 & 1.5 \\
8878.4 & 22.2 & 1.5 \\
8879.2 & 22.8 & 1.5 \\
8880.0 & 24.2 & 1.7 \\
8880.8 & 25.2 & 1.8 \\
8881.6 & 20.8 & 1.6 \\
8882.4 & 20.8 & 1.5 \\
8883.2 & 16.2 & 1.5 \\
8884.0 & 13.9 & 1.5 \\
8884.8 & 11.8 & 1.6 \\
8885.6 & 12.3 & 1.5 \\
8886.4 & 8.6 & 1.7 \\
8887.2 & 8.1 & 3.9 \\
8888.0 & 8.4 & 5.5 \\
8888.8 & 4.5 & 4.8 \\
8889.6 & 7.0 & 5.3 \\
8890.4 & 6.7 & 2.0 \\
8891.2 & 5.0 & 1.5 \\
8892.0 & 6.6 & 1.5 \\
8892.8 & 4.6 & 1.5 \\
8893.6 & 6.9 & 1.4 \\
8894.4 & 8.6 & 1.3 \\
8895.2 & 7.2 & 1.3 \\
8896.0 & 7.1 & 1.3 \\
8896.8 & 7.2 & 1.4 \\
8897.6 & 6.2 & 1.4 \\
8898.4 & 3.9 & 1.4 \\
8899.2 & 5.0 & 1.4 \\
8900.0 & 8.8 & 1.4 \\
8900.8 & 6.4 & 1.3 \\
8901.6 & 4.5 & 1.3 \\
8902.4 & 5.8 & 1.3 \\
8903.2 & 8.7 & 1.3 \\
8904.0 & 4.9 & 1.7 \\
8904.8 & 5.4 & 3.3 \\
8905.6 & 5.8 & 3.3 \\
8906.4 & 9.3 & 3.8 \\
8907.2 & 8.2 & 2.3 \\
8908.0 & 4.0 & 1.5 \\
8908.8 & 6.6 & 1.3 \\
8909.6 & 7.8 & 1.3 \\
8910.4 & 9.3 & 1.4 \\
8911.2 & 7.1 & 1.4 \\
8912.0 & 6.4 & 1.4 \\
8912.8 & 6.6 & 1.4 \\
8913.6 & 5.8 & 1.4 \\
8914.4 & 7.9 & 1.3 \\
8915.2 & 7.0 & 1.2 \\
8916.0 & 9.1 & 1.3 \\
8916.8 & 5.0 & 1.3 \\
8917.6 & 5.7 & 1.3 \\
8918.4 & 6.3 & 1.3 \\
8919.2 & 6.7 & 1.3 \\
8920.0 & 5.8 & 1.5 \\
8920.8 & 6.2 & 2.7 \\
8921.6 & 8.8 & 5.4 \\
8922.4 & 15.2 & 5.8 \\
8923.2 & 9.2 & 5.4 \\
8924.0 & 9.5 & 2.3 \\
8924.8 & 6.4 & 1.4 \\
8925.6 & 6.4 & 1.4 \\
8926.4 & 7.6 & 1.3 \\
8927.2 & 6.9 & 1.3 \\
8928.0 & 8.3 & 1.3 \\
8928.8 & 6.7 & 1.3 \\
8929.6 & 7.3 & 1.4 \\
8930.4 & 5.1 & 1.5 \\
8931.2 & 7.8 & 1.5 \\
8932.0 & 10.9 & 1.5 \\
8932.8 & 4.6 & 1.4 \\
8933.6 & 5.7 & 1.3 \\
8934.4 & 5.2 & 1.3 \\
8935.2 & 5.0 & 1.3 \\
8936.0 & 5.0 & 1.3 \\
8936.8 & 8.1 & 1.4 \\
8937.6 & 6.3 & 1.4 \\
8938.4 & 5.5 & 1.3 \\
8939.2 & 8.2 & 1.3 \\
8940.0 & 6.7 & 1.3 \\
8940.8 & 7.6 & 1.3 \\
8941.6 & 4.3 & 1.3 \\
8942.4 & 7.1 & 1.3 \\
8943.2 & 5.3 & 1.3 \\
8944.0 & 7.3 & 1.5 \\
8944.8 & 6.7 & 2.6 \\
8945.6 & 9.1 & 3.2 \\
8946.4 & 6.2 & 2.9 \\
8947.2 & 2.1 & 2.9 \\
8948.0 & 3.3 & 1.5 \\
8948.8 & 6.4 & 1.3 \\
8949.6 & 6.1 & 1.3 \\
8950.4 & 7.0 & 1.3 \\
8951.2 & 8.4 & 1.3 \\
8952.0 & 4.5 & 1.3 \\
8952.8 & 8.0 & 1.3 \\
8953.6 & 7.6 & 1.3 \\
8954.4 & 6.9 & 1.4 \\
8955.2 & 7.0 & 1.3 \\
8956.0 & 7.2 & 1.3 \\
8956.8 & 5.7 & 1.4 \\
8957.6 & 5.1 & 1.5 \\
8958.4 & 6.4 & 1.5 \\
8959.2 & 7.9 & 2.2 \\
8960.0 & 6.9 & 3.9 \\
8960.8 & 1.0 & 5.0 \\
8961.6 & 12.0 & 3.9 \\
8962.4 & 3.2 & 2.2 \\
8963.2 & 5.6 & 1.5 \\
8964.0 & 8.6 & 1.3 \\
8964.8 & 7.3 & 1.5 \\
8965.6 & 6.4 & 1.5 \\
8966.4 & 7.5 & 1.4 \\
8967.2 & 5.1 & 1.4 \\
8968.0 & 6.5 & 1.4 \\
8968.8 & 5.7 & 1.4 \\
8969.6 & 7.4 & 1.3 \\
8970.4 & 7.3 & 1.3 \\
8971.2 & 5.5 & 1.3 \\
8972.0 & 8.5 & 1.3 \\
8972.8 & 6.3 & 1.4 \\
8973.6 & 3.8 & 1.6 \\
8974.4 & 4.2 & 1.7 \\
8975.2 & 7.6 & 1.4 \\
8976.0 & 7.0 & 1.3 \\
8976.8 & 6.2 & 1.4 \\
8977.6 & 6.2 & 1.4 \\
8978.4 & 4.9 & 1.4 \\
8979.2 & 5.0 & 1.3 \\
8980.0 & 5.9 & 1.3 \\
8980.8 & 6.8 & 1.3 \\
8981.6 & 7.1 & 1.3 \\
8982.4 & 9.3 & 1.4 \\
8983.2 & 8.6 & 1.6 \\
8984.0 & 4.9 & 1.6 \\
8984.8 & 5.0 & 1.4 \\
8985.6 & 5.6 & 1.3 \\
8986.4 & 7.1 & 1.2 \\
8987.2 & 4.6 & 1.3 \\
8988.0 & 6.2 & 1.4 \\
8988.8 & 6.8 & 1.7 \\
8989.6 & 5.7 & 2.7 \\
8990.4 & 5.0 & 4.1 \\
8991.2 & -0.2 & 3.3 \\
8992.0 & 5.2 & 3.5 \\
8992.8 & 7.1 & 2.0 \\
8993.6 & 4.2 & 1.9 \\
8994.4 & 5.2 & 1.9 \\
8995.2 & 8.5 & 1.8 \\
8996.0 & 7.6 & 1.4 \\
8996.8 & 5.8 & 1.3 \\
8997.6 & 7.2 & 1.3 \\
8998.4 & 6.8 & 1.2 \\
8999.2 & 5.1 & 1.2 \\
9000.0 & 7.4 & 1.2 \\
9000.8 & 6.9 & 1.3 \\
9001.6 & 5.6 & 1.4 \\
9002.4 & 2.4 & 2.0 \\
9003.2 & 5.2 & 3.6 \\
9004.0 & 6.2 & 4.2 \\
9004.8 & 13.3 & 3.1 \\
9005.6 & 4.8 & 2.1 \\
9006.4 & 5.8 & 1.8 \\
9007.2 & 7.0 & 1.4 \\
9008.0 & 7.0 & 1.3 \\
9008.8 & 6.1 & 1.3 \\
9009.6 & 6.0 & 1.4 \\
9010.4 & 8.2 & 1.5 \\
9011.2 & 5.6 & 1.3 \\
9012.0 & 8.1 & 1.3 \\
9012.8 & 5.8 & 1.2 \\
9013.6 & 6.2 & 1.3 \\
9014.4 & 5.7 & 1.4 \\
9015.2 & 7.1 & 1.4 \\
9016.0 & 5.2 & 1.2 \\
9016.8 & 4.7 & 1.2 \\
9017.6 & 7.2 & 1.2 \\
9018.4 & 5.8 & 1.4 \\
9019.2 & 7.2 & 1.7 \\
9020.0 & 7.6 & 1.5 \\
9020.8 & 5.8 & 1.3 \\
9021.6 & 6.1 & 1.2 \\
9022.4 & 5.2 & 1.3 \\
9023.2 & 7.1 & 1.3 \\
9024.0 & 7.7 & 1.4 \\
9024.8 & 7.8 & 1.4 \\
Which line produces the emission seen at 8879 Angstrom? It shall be [N II] 6583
